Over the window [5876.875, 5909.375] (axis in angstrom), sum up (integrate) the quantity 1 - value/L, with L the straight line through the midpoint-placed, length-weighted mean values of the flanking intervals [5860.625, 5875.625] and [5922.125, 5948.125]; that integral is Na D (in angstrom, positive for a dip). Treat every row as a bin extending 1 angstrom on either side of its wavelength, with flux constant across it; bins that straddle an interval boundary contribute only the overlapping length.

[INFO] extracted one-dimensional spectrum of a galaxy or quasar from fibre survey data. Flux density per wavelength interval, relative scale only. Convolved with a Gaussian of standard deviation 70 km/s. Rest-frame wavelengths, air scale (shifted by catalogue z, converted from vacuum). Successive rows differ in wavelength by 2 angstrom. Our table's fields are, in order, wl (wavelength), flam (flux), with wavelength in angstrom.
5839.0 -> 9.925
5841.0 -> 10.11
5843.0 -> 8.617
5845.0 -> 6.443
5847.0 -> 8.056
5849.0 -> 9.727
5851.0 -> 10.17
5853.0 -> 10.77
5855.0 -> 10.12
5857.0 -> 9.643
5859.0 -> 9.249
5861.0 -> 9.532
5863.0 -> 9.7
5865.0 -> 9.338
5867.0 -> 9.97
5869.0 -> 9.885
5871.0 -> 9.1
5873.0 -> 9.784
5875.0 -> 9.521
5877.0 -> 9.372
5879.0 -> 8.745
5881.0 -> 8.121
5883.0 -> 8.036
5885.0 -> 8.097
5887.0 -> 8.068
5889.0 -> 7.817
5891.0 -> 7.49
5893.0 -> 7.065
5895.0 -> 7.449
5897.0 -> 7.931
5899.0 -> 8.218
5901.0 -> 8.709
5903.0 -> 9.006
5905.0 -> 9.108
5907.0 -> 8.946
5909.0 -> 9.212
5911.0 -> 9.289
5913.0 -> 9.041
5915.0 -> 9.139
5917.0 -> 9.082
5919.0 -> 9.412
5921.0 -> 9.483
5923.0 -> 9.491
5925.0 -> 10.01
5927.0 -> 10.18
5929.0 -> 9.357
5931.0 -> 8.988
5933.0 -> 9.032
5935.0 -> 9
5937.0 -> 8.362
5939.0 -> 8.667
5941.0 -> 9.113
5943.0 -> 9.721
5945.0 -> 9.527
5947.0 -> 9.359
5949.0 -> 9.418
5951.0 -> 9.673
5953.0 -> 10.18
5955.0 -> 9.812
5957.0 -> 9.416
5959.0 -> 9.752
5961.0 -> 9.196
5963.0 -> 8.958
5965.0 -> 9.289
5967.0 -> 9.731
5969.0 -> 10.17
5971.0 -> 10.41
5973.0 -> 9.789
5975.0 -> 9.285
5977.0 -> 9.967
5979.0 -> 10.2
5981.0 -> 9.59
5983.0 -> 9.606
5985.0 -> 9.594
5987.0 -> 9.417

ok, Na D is 4.2 angstrom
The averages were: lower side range 9.61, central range 8.27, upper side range 9.29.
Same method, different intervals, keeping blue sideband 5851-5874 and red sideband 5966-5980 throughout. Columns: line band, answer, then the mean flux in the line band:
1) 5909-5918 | 0.6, 9.15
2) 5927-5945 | 1.4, 9.12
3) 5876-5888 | 1.7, 8.41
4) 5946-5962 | 0.5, 9.6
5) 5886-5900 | 3.0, 7.72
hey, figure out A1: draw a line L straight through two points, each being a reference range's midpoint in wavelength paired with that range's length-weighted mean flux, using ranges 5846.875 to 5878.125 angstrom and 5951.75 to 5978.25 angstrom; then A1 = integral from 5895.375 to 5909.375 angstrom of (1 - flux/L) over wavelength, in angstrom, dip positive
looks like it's 1.5 angstrom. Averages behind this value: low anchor 9.66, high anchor 9.69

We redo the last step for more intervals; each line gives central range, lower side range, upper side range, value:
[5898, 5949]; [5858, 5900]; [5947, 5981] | 0.2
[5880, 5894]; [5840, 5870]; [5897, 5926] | 2.2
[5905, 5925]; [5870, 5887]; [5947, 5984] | -0.2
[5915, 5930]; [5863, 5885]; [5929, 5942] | -1.0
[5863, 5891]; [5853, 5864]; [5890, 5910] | 0.7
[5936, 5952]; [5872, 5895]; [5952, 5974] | 0.2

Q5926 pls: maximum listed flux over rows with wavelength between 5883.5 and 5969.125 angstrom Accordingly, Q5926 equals 10.18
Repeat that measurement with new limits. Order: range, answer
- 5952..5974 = 10.41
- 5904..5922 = 9.483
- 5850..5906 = 10.77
